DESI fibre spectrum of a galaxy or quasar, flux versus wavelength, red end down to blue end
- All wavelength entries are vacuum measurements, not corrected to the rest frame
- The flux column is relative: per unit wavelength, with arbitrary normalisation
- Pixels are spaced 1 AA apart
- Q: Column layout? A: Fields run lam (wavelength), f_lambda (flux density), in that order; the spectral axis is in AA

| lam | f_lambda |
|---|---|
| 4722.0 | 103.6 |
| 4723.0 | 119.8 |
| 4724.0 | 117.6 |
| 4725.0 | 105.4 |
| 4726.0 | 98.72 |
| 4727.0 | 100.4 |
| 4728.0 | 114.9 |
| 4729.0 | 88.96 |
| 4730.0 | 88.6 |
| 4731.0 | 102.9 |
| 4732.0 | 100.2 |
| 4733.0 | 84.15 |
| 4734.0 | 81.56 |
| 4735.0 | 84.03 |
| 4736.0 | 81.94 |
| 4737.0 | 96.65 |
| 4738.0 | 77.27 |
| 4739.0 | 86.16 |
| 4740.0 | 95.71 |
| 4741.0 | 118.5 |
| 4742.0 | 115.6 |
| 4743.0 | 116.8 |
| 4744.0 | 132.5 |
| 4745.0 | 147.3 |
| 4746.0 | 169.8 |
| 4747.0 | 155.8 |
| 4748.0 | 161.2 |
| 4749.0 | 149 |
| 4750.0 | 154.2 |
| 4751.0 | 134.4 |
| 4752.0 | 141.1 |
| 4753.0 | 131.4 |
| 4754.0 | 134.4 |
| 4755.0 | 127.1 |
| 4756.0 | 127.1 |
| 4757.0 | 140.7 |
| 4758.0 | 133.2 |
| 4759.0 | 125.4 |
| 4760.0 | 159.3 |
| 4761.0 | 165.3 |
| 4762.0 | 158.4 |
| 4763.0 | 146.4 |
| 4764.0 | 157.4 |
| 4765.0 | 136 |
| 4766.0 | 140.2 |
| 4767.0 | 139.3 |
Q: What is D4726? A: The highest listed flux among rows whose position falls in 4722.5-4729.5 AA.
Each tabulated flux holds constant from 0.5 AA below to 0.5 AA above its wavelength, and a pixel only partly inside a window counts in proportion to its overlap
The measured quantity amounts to 119.8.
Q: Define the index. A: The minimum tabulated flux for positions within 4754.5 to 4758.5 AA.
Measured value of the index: 127.1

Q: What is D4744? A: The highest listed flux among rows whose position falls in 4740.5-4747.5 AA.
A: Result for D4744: 169.8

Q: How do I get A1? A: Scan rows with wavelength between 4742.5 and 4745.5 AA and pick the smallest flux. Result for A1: 116.8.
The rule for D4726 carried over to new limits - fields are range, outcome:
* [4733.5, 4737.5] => 96.65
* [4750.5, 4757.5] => 141.1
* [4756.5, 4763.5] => 165.3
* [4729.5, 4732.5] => 102.9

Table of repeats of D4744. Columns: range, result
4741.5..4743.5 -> 116.8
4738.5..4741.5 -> 118.5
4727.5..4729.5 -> 114.9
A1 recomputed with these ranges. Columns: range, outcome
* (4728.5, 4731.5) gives 88.6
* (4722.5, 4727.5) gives 98.72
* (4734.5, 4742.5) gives 77.27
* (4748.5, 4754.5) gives 131.4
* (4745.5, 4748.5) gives 155.8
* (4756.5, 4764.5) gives 125.4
